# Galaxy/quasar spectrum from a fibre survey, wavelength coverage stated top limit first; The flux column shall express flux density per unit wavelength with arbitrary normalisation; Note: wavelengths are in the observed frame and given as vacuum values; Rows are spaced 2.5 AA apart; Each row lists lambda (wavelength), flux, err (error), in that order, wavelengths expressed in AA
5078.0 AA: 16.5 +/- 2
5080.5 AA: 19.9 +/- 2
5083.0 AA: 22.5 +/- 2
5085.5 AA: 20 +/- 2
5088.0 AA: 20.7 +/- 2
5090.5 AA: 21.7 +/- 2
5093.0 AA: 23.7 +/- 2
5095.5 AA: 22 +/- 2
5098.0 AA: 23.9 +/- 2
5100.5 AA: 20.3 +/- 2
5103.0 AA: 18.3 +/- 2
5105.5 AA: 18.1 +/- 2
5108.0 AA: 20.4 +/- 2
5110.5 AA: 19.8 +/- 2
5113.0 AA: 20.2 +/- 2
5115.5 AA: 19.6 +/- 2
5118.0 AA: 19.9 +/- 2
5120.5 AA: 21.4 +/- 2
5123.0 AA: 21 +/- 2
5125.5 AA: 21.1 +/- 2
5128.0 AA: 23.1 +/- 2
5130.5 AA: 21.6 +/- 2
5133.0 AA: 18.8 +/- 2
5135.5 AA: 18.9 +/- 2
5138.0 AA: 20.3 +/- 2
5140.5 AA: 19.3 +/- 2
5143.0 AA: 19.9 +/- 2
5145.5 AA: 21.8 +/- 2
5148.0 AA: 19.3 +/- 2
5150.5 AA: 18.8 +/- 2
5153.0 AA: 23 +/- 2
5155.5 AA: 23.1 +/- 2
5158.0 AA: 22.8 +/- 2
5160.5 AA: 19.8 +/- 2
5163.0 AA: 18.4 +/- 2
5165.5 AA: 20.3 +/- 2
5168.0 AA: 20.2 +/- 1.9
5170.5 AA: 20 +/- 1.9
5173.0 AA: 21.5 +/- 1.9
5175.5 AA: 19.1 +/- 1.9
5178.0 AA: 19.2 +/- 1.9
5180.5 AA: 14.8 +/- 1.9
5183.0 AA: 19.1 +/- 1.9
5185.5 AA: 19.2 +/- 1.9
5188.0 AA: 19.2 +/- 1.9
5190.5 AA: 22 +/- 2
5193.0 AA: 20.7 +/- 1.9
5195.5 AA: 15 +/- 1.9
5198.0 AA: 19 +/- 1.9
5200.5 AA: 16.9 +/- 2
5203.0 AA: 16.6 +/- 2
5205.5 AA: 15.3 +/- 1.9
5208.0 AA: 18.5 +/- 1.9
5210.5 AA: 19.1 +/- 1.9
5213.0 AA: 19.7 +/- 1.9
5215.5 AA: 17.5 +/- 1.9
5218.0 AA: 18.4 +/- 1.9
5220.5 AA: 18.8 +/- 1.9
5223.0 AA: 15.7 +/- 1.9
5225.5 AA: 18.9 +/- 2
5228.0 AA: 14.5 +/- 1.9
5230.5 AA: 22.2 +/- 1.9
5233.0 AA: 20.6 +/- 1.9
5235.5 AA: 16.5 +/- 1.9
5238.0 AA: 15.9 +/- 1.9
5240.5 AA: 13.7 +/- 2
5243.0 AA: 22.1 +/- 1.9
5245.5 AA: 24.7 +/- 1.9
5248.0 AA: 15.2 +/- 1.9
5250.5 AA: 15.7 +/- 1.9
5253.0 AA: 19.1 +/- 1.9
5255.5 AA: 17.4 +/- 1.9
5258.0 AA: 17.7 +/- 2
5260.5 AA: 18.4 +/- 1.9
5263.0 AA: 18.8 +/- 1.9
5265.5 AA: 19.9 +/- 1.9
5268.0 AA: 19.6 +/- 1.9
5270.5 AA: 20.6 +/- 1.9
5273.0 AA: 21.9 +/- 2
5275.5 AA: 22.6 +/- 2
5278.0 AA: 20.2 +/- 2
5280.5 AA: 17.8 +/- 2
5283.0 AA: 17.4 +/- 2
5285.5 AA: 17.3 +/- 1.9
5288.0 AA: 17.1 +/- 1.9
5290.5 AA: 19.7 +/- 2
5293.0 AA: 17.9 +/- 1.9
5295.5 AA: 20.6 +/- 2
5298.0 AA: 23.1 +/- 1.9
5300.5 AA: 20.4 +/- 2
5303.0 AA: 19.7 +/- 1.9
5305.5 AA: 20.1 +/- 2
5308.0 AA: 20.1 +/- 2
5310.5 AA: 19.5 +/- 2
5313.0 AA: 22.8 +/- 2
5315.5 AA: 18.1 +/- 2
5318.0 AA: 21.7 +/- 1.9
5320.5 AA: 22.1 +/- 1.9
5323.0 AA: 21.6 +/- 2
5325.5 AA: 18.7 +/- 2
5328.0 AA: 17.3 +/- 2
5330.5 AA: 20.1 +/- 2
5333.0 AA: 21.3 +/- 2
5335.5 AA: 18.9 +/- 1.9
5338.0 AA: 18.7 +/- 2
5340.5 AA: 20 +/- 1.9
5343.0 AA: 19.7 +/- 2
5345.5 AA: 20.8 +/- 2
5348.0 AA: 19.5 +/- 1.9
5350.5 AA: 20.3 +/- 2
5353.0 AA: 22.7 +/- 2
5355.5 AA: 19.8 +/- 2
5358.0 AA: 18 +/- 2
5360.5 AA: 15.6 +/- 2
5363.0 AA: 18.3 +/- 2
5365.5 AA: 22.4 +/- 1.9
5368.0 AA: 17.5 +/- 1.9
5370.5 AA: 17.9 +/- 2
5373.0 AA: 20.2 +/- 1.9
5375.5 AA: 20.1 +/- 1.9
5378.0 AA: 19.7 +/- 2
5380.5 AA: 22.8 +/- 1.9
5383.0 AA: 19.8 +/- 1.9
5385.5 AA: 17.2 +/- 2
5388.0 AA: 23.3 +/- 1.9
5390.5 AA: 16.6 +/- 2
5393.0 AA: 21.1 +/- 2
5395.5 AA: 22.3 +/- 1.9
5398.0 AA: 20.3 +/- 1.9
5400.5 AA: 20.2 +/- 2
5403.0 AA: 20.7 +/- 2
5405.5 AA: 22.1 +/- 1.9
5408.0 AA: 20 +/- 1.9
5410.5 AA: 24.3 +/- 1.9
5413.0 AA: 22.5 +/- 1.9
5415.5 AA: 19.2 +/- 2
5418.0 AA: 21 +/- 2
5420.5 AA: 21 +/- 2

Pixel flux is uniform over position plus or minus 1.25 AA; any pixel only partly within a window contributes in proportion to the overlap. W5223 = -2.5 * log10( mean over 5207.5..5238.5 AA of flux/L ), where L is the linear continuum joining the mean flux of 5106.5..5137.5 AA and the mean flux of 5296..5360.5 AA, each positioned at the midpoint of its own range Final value 0.12 mag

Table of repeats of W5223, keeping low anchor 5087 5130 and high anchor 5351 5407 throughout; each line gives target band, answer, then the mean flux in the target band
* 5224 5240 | 0.15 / 17.9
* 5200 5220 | 0.15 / 17.8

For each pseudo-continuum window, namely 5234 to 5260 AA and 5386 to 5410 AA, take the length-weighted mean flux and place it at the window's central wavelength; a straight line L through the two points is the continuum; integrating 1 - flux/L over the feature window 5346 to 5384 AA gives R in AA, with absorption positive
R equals 0.8 AA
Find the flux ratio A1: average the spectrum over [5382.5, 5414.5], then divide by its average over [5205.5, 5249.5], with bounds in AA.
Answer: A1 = 1.1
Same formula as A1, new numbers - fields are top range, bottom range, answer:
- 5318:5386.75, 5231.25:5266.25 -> 1.08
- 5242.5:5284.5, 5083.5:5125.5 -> 0.93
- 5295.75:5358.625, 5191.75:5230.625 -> 1.14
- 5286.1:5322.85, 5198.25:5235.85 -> 1.12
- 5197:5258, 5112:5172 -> 0.88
